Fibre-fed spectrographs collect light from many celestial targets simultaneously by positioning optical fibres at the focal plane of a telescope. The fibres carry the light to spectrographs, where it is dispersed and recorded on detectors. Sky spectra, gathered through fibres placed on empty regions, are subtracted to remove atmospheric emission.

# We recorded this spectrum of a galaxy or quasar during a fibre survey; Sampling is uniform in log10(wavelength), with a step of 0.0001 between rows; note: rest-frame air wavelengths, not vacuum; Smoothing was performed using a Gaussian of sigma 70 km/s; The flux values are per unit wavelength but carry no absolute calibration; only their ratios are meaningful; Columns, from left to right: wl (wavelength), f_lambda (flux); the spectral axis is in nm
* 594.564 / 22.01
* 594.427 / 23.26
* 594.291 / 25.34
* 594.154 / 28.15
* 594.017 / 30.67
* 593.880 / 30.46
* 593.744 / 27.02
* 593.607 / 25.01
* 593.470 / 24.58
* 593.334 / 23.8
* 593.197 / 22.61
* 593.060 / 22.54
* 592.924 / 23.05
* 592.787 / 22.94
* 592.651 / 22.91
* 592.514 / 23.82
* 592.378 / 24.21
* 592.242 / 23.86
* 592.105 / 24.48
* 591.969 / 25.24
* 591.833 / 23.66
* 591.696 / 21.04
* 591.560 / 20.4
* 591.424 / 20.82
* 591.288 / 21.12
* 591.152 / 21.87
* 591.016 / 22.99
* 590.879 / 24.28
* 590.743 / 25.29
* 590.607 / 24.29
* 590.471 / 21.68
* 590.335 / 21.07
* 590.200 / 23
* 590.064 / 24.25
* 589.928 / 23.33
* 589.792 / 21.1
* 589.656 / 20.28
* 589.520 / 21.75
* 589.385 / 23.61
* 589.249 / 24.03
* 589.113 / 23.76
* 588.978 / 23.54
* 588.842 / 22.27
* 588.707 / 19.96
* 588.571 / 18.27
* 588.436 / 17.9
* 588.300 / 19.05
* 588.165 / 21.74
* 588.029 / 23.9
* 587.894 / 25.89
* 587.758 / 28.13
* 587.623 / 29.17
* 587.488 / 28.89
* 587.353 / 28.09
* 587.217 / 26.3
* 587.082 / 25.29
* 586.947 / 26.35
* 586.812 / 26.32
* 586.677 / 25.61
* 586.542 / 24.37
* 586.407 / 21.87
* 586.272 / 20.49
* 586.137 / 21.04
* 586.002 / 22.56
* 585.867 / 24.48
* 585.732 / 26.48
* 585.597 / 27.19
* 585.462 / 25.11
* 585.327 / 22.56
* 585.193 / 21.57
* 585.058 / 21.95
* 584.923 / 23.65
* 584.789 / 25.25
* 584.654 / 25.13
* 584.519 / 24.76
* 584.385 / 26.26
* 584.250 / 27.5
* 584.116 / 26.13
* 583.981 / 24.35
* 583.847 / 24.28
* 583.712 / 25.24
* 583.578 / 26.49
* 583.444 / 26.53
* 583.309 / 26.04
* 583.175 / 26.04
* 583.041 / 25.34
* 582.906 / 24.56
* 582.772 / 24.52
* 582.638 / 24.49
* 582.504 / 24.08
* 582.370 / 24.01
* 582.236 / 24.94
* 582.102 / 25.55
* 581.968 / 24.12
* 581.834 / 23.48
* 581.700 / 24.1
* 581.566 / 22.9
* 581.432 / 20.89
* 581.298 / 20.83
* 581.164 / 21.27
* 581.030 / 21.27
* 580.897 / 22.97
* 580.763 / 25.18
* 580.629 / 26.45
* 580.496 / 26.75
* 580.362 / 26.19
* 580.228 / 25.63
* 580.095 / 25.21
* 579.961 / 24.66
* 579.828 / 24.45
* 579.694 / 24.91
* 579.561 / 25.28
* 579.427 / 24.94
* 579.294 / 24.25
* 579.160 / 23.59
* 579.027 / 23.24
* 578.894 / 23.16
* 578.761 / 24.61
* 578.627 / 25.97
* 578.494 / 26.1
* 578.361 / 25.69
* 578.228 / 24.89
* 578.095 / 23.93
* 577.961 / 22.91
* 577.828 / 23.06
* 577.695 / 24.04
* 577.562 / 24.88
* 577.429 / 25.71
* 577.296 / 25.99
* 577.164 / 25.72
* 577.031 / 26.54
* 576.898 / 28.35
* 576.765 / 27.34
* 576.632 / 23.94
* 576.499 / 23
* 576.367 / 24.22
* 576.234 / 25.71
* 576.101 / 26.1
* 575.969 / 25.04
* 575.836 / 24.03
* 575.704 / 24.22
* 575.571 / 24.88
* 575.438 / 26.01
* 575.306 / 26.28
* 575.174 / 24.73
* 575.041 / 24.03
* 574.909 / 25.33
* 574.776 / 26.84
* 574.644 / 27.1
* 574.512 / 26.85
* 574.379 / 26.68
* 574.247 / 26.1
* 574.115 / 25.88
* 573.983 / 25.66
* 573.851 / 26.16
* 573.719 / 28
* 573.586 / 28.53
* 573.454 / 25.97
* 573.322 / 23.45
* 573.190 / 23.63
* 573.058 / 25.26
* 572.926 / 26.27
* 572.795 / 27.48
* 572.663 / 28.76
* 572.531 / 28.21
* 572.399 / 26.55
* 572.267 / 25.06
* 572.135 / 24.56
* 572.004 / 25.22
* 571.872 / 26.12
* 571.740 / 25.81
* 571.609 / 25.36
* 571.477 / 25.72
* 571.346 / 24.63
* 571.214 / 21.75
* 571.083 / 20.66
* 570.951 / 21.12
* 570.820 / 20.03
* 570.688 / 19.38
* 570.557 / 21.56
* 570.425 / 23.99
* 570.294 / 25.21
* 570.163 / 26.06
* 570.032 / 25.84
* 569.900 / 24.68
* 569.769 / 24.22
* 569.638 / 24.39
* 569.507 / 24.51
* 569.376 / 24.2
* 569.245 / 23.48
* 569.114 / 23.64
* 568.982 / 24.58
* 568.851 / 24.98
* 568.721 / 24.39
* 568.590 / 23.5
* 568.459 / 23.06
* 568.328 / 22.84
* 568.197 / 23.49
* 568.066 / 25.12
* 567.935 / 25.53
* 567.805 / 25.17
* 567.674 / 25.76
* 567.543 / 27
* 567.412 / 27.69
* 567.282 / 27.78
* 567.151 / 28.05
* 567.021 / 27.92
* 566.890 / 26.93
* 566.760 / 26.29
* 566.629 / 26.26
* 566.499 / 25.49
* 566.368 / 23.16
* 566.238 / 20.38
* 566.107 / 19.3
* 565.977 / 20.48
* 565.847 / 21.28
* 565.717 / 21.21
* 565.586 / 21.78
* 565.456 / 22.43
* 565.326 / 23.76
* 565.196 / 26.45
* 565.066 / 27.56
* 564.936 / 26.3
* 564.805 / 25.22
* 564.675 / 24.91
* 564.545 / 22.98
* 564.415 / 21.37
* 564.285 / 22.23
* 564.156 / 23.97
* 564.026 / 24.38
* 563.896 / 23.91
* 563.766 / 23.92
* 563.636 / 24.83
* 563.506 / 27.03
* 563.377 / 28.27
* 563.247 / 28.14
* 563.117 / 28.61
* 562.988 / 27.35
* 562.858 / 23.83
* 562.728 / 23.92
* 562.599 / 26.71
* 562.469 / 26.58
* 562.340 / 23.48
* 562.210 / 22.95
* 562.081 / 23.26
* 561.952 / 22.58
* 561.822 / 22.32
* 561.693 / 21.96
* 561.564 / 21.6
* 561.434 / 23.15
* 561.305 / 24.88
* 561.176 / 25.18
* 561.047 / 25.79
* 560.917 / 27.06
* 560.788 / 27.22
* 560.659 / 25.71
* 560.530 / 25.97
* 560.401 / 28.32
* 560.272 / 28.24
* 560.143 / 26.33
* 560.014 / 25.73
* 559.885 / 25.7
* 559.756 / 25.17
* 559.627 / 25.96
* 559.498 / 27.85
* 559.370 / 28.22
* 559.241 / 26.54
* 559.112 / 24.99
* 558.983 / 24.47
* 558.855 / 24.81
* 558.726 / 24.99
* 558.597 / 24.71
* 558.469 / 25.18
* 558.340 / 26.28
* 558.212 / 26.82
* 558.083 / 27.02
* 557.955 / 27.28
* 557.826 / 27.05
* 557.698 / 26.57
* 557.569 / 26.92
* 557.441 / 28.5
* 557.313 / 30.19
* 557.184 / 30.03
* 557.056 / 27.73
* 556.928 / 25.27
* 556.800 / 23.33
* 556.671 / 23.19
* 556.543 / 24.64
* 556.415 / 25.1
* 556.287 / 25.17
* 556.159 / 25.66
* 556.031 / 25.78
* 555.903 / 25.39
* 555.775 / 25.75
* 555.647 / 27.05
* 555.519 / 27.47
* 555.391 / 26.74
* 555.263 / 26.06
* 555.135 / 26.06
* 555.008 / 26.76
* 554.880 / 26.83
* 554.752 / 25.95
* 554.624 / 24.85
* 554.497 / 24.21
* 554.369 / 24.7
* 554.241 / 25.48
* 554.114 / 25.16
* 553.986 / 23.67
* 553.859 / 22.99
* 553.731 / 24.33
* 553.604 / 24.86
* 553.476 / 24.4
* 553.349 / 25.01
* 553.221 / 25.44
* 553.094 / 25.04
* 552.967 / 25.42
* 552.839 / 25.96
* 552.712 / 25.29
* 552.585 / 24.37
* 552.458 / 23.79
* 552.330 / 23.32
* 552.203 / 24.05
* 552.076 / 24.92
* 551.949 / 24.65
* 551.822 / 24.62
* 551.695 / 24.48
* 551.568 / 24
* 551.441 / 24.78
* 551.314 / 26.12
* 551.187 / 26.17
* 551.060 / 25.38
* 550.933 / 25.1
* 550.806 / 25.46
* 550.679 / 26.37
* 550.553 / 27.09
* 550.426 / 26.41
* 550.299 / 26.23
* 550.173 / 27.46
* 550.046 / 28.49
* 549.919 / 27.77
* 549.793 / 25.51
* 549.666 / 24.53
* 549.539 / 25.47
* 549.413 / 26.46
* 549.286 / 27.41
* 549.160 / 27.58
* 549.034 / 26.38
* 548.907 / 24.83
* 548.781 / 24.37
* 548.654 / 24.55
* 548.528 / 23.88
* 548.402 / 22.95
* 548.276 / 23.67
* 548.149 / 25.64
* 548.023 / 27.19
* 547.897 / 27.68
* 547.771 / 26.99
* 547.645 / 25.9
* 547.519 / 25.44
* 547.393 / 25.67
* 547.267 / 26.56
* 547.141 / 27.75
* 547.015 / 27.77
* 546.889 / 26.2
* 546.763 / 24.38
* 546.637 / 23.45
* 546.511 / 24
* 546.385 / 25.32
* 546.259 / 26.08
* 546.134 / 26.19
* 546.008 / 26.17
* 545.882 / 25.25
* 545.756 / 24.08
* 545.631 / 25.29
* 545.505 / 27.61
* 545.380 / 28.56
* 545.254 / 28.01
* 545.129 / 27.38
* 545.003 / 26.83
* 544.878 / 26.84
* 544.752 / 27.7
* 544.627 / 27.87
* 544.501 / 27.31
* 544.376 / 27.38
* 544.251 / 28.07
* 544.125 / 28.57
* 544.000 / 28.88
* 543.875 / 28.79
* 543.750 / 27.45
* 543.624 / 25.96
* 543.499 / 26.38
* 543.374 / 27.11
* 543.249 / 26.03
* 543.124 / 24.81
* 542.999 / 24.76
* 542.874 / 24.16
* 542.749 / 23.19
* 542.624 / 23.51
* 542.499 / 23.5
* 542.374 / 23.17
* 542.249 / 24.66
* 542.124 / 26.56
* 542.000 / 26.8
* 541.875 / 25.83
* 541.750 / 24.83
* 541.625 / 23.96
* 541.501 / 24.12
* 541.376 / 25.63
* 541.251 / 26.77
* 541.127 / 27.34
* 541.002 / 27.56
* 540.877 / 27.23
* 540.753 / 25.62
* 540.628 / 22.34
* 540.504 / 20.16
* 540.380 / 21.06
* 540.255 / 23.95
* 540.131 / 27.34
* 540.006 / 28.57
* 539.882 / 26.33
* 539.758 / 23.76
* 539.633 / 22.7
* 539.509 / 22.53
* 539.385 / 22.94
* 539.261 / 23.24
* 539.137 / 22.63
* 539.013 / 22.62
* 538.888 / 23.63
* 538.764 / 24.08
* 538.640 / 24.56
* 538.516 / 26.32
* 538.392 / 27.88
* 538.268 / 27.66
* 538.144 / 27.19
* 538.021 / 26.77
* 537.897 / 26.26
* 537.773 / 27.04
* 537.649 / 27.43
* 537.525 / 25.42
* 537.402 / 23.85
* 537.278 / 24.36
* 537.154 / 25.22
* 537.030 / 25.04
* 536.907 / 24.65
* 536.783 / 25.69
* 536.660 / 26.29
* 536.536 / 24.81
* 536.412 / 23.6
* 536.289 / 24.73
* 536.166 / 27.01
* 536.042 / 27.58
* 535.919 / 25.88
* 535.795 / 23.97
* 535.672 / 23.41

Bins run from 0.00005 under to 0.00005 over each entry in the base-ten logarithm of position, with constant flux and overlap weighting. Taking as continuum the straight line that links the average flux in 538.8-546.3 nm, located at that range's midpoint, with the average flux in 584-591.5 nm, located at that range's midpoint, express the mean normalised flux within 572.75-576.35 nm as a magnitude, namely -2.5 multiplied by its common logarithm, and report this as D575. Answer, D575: -0.07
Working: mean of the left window 25.6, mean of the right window 23.7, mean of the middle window 25.8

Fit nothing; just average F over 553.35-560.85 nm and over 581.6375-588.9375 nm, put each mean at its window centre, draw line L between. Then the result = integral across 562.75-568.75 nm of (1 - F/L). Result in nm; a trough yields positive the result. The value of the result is 0.19 nm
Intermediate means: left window 26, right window 24.4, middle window 24.7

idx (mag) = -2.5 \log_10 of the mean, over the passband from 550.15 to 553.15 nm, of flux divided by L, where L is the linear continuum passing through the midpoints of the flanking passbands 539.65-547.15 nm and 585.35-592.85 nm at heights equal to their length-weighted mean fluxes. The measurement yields 0.01 mag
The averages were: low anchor 25.8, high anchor 23.5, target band 25.2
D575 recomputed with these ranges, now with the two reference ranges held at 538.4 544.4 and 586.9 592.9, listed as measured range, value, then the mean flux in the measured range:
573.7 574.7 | -0.112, 26.5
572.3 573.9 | -0.109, 26.5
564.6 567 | 0.014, 23.9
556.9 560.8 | -0.091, 26.6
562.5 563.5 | -0.101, 26.7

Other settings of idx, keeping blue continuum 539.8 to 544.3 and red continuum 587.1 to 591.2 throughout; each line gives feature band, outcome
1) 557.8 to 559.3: -0.04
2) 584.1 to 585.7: -0.05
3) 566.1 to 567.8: -0.06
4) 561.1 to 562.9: 0.04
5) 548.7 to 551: -0.04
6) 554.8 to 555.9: -0.07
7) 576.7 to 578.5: -0.06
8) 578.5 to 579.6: -0.03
